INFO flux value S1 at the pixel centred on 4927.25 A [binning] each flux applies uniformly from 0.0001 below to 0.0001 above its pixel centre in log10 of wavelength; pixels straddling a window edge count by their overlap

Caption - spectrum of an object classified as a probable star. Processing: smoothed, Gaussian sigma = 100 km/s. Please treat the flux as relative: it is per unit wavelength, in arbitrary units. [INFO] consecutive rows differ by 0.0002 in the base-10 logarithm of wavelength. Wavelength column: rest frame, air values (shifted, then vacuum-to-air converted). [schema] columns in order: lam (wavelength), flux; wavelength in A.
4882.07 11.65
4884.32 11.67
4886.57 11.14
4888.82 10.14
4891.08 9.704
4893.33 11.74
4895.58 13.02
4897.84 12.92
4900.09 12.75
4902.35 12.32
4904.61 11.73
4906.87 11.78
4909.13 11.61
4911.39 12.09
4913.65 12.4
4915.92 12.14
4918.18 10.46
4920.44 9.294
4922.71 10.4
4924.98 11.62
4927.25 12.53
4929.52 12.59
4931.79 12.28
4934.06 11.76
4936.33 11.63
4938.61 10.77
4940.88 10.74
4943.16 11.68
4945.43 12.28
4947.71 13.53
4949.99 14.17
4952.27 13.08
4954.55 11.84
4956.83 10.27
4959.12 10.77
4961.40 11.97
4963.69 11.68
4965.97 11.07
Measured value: 12.53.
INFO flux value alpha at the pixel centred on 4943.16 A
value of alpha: 11.68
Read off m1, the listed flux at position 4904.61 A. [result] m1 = 11.73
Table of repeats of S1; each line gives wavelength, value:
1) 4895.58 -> 13.02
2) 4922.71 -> 10.4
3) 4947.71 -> 13.53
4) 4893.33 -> 11.74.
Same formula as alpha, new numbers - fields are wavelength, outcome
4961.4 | 11.97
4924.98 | 11.62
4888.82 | 10.14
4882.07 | 11.65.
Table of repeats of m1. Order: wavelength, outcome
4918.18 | 10.46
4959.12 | 10.77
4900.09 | 12.75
